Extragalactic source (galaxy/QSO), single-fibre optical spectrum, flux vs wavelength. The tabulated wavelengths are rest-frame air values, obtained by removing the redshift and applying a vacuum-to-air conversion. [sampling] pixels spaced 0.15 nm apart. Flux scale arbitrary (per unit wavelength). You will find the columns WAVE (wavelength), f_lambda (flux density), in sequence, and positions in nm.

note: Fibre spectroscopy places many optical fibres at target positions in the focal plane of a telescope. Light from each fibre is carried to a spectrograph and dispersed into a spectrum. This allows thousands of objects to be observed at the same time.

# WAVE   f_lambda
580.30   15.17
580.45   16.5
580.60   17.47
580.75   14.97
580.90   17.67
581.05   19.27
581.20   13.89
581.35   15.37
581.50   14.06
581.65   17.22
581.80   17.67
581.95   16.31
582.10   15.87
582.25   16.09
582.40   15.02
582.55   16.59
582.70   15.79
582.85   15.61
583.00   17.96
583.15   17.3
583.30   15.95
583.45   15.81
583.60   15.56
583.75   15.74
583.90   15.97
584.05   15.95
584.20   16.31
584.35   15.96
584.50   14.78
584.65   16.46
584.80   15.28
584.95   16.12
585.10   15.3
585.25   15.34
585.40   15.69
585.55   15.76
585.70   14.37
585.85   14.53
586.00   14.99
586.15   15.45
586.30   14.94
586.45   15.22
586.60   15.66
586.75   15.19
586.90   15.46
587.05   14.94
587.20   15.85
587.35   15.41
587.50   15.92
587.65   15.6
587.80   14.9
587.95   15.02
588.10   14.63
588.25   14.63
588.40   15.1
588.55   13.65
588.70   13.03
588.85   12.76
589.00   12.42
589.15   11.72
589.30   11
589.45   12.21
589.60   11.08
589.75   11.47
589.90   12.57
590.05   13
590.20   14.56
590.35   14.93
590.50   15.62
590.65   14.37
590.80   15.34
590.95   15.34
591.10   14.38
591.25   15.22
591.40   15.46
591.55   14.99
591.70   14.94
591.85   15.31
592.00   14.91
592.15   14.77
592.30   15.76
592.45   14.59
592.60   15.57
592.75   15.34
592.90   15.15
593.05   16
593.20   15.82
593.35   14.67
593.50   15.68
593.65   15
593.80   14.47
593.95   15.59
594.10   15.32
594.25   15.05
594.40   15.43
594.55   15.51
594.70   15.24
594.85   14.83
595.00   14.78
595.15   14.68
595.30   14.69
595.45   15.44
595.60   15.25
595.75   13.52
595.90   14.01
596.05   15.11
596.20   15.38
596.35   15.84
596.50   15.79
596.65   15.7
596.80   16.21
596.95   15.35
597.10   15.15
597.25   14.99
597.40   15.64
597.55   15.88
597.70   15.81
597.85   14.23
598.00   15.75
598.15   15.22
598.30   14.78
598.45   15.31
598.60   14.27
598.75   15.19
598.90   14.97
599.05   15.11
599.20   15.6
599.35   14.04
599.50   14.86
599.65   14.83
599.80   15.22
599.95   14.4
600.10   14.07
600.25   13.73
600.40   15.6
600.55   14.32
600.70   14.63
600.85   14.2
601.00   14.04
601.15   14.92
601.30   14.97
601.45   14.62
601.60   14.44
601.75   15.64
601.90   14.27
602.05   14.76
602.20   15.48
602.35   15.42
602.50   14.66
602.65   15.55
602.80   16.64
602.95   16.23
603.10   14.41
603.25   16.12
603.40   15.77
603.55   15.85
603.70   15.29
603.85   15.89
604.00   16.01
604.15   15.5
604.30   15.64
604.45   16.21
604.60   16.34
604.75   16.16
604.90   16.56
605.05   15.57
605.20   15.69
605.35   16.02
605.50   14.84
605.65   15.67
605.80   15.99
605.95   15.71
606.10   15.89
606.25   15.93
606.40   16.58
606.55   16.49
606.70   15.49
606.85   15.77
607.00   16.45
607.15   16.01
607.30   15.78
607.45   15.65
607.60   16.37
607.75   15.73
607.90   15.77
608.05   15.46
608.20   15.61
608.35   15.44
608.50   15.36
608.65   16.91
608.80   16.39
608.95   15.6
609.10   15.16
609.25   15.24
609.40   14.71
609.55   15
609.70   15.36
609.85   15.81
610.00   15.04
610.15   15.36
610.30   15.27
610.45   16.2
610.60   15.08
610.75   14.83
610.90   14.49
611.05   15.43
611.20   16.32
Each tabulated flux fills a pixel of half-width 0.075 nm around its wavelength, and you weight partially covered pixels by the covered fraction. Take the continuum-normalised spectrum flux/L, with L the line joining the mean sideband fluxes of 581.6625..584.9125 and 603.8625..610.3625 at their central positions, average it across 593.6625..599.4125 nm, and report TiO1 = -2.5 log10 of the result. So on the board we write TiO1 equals 0.05 mag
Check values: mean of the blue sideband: 16.1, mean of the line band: 15.1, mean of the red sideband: 15.8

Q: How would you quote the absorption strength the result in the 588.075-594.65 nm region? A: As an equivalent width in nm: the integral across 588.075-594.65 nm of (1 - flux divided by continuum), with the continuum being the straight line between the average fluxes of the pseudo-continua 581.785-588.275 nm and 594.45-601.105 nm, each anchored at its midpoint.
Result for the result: 0.38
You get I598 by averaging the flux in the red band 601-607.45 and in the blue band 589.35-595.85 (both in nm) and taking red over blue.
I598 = 1.06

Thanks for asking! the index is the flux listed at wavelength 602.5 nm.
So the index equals 14.66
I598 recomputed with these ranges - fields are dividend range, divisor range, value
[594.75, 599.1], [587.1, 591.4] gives 1.08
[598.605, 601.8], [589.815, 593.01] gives 0.99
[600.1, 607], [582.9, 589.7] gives 1.03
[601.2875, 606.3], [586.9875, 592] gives 1.10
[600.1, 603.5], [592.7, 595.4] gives 0.99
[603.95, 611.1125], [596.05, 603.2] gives 1.04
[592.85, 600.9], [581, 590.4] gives 1.00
